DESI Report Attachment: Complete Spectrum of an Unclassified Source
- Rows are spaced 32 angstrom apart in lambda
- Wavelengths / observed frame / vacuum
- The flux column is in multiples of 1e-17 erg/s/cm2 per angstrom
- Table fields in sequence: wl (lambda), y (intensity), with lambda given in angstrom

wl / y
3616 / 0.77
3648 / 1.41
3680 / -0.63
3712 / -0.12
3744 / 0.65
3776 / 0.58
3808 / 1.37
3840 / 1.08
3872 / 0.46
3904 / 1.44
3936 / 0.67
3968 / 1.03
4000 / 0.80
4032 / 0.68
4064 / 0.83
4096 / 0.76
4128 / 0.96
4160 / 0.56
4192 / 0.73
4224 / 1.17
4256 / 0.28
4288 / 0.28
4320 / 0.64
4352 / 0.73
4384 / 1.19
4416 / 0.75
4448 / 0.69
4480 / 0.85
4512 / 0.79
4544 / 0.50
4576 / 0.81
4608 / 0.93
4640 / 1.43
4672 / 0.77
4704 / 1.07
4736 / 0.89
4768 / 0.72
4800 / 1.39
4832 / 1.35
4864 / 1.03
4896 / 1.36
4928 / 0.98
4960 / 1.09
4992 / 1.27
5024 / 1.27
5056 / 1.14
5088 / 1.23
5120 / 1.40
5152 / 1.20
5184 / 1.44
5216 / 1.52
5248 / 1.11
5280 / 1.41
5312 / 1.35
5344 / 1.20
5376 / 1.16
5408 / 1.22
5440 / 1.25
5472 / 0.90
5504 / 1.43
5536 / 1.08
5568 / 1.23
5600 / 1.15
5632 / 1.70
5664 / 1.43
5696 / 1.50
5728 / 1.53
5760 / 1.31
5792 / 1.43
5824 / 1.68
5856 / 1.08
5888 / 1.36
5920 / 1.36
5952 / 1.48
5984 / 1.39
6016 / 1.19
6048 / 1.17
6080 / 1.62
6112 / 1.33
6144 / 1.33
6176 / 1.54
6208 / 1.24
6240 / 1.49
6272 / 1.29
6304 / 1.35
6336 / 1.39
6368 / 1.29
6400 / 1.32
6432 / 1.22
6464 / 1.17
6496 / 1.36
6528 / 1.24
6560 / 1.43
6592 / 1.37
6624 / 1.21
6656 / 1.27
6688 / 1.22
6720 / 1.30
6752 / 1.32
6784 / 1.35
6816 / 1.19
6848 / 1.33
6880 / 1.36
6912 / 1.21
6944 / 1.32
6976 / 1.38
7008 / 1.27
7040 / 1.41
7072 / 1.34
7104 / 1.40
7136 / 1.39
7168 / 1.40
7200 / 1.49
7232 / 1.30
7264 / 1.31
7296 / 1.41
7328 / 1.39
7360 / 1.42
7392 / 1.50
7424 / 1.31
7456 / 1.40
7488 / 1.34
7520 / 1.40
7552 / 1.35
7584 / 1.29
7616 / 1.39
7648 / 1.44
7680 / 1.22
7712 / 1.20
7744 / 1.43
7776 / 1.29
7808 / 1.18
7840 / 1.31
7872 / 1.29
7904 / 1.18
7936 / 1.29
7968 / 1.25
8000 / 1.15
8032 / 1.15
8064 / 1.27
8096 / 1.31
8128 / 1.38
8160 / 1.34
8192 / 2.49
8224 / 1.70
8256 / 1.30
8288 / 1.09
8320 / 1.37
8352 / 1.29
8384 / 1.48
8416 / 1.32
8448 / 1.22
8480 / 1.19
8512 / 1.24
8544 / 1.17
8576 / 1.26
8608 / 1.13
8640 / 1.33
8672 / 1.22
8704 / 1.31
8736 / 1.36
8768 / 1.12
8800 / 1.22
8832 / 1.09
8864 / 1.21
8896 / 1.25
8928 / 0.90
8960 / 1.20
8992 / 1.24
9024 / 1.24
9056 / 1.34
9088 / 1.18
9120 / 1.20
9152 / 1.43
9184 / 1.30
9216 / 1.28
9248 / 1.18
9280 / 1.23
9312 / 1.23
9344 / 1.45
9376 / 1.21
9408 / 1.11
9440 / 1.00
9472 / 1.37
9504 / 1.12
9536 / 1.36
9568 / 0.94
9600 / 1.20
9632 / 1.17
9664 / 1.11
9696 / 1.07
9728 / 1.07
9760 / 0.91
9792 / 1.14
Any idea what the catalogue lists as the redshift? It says 0.25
